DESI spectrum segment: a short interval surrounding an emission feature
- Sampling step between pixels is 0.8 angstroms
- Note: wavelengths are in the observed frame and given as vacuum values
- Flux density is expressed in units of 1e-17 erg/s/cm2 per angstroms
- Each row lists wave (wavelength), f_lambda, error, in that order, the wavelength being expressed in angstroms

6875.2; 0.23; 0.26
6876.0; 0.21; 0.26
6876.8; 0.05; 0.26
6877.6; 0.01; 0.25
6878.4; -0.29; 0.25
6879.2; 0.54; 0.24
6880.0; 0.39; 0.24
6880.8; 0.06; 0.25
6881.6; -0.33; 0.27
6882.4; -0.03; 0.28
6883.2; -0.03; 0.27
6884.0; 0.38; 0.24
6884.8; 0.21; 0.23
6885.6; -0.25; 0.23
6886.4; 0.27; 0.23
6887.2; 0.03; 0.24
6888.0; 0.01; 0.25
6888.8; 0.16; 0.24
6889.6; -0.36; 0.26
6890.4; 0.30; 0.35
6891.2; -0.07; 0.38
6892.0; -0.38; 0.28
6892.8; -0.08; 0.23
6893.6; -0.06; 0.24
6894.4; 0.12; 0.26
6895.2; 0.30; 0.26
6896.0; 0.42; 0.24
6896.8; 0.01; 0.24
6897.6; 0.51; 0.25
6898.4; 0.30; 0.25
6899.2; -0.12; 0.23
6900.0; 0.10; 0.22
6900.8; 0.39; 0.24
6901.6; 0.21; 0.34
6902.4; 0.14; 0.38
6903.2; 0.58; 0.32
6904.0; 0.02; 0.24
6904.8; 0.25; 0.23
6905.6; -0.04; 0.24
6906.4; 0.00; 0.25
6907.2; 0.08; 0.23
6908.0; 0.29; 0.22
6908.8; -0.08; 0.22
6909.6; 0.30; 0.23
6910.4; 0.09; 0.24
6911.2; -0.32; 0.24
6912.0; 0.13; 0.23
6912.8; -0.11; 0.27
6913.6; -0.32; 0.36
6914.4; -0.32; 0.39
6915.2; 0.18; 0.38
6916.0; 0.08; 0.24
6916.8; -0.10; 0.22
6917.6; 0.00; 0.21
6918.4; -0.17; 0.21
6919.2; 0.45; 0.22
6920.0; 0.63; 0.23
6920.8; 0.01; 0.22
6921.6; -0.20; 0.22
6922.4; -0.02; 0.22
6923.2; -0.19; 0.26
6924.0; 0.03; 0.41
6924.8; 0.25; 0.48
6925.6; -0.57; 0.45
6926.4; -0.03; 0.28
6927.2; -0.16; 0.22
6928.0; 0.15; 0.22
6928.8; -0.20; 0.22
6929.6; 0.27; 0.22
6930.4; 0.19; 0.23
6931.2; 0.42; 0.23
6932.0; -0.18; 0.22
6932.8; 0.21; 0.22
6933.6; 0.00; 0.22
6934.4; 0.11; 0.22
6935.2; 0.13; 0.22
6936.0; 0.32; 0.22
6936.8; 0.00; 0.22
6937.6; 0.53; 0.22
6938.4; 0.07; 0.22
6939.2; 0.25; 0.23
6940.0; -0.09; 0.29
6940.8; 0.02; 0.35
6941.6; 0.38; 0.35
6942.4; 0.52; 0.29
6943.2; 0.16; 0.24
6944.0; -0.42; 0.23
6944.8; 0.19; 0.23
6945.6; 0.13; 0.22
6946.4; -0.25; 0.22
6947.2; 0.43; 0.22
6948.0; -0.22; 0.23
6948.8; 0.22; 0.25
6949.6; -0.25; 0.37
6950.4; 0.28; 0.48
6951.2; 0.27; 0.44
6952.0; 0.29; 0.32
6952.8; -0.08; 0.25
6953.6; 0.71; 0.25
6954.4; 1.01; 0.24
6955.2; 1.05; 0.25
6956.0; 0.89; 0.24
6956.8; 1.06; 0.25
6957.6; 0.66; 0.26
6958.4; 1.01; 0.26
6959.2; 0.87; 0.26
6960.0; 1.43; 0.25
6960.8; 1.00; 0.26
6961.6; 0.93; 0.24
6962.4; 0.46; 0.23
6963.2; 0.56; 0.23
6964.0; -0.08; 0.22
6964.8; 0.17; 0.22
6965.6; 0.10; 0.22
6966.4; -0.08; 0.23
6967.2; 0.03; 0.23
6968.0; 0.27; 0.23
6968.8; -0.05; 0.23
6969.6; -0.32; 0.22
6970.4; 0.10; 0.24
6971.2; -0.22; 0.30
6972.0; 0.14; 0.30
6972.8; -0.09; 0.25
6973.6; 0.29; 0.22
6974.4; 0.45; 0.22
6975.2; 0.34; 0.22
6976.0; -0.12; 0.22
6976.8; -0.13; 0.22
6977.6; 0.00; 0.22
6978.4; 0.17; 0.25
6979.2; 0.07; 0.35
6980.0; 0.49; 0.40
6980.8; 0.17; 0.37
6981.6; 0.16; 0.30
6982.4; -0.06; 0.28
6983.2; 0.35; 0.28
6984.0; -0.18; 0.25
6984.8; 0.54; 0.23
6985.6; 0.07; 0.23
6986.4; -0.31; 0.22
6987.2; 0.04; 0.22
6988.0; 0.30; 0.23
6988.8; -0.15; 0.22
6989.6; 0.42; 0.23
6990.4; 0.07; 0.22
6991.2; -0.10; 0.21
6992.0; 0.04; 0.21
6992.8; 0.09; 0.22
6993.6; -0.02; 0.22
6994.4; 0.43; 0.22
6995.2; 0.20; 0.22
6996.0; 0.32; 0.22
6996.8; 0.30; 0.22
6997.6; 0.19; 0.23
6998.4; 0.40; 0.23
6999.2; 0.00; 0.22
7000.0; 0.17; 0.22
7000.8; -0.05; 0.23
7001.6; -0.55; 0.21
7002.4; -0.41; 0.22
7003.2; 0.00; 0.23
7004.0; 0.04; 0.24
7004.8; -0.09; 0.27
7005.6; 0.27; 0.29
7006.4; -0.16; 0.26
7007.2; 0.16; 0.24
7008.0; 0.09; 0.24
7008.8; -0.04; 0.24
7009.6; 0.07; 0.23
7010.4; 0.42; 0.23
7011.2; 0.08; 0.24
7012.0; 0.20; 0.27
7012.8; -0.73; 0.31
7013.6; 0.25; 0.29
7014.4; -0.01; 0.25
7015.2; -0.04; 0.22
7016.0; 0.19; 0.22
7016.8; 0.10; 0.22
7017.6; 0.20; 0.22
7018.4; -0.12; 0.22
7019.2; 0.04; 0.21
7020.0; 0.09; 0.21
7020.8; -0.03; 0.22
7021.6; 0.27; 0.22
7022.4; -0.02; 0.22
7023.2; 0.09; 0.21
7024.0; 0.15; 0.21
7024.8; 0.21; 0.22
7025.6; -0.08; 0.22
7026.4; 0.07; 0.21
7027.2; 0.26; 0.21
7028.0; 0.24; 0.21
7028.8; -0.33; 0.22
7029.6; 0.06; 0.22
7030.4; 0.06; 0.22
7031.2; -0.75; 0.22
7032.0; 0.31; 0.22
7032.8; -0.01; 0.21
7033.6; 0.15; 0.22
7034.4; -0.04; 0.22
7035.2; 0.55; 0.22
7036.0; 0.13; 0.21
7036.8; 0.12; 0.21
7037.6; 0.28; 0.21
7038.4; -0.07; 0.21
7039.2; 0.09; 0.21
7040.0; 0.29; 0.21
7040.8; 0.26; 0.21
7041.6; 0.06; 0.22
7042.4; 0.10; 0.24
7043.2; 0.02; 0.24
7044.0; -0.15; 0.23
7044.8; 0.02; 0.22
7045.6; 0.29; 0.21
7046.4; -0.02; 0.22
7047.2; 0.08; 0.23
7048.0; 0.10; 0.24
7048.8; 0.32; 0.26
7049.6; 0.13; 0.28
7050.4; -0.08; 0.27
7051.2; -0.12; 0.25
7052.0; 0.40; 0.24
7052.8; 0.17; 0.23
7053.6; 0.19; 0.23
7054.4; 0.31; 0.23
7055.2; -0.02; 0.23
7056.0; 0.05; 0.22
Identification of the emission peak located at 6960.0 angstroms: [O II] 3727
